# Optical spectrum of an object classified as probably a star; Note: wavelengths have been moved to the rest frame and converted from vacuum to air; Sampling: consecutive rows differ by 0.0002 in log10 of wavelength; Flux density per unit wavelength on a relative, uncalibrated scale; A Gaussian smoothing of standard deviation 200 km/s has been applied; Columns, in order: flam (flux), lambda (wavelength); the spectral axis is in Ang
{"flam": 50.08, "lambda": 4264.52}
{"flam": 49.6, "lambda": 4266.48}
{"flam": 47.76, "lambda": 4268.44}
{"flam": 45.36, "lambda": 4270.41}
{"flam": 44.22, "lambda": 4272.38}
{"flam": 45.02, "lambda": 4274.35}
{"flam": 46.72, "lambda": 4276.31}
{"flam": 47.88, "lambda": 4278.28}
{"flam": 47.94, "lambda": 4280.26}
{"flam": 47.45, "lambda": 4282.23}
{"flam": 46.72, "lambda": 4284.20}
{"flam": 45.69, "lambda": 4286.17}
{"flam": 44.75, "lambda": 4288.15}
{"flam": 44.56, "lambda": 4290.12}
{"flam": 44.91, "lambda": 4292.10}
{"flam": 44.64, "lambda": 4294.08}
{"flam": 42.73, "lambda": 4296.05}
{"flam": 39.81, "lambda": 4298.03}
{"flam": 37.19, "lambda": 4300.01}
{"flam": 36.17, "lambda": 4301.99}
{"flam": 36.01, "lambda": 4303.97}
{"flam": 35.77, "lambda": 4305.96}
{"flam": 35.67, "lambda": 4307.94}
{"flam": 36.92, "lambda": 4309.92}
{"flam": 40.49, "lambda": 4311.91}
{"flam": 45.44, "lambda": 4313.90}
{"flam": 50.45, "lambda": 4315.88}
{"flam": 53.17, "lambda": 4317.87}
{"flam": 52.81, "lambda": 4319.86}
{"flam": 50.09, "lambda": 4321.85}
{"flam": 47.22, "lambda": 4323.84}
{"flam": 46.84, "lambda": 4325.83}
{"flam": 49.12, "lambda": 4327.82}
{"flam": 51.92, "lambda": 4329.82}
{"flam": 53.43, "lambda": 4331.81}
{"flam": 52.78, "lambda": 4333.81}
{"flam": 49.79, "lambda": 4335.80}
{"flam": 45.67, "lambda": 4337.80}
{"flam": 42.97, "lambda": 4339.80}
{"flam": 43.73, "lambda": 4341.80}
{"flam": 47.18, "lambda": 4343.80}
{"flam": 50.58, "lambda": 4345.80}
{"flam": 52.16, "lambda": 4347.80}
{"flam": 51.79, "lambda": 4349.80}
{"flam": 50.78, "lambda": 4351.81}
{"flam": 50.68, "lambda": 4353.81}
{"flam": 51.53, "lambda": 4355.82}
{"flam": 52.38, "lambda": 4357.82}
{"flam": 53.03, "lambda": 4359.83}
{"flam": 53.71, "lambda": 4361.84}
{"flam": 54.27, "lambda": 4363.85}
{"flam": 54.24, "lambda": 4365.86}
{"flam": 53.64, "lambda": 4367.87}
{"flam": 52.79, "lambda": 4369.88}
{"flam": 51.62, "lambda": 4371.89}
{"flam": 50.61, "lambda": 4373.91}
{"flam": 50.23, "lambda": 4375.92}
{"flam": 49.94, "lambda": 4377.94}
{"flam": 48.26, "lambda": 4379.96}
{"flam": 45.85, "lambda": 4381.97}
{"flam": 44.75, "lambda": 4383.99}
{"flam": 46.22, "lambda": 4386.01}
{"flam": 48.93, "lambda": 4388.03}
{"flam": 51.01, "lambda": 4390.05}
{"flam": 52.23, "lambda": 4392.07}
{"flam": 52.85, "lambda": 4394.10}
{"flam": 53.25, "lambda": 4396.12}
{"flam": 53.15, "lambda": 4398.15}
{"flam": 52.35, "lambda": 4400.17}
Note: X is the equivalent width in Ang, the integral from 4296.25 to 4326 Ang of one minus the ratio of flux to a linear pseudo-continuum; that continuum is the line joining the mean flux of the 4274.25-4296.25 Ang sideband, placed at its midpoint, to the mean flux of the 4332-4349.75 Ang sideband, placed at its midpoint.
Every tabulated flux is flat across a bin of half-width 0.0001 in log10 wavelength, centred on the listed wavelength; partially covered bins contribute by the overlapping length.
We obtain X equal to 2.7 Ang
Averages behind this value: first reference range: 45.9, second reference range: 48.6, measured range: 42.8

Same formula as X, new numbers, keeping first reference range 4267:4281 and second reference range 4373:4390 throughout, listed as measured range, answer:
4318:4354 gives -1.5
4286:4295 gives 0.4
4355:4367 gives -1.3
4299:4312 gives 2.9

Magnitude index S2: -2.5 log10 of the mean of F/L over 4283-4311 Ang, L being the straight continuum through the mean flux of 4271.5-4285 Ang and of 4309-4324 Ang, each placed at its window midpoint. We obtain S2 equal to 0.148 mag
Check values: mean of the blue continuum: 46.6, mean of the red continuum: 47.1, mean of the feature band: 40.9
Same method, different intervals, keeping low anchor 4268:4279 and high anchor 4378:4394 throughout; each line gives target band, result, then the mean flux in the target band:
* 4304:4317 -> 0.16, 40.5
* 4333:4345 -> 0.01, 47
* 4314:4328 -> -0.06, 49.7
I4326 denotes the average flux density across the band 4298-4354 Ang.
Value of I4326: 46.1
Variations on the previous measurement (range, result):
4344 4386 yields 50.9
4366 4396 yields 50.2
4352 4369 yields 52.8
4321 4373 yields 50.5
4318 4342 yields 49.2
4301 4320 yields 41.8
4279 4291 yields 46.2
